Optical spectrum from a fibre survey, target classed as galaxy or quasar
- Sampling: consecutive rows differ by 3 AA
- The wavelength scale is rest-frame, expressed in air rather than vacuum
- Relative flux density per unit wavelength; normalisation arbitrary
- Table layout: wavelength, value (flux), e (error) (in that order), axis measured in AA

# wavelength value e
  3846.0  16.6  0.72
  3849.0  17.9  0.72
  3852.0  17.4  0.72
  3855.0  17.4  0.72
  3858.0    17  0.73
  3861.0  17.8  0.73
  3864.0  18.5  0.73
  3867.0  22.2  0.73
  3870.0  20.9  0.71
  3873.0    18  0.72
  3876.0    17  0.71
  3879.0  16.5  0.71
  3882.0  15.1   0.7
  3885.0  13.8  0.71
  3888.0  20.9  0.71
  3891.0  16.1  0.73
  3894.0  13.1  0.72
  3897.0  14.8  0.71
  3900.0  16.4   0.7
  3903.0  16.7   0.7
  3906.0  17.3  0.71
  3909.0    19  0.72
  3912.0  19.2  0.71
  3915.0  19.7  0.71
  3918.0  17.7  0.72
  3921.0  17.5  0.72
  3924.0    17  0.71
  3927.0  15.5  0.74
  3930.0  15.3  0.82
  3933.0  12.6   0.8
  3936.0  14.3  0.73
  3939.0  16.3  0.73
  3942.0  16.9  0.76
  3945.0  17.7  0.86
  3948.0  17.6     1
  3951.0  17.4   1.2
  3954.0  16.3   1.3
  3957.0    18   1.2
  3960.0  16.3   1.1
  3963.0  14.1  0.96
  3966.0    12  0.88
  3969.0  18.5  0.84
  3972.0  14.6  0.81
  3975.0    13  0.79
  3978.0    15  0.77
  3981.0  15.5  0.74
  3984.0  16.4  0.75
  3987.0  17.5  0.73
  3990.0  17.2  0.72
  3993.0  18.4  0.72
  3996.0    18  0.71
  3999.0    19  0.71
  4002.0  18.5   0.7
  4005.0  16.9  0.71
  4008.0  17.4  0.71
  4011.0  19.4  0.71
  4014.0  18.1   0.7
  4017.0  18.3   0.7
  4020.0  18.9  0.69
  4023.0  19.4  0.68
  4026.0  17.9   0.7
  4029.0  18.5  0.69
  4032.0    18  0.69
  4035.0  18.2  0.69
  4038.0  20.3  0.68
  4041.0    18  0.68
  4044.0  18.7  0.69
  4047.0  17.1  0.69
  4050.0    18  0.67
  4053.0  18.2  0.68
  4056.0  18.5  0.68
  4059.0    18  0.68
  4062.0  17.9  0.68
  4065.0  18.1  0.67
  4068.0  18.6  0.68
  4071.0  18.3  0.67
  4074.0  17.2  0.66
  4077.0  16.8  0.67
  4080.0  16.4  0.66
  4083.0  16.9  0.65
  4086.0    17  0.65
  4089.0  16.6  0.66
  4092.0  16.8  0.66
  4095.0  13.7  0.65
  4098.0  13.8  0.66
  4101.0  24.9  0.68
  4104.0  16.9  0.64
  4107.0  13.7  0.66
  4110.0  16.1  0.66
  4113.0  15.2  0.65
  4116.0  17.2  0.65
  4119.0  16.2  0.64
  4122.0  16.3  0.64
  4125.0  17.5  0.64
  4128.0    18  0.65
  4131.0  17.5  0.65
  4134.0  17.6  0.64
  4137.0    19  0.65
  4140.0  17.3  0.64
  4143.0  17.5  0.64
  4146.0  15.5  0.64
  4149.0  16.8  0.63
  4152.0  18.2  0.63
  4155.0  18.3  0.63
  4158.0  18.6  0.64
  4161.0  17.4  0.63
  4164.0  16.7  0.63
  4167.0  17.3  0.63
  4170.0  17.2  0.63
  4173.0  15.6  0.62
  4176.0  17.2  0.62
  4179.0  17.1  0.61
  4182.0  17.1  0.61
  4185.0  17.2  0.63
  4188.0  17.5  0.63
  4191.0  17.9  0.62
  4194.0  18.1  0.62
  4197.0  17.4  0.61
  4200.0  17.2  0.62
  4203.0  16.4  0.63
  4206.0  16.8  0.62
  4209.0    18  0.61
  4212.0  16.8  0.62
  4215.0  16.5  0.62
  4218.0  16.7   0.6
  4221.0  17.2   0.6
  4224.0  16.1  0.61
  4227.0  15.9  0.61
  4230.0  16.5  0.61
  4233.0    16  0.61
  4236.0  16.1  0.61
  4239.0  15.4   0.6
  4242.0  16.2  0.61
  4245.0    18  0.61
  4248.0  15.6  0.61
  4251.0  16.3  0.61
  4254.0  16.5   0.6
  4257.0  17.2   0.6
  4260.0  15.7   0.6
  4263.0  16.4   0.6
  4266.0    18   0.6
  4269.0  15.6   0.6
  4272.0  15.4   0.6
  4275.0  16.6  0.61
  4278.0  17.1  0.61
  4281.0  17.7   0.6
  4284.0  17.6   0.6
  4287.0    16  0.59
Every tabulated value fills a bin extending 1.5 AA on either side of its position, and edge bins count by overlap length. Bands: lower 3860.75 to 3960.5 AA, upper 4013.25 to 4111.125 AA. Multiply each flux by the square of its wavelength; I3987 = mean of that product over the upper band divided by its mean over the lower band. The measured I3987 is 1.12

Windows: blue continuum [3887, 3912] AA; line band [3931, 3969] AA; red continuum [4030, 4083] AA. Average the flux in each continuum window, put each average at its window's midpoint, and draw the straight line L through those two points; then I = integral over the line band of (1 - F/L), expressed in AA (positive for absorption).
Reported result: 2.92 AA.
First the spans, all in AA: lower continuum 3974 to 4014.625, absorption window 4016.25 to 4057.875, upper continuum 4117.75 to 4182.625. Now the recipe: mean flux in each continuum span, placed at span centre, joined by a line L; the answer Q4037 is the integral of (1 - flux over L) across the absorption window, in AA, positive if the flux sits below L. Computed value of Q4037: -2.9 AA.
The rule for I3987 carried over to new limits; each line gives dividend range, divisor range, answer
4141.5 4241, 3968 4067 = 1.04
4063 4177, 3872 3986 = 1.16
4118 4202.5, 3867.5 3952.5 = 1.16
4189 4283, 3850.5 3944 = 1.16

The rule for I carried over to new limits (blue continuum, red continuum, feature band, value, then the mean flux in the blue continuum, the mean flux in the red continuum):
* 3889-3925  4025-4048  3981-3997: 0.54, 17.1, 18.4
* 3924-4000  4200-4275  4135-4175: -2.34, 16.1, 16.5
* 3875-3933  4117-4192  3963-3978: 2.05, 16.7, 17.3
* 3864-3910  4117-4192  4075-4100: 1.55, 17.2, 17.3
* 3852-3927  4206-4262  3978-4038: -2.96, 17.4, 16.5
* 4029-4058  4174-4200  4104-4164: 2.36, 18.3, 17.4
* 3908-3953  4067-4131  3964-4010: 0.94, 16.9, 16.9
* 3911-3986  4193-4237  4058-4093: -1.98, 16.2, 16.8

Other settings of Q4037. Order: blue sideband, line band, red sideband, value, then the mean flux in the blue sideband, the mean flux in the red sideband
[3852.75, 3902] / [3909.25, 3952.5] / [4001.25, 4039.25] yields 2.1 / 17.2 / 18.4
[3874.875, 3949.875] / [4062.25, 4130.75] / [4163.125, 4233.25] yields -0.5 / 16.6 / 17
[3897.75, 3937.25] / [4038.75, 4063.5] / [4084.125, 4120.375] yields -2.3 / 16.8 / 16.5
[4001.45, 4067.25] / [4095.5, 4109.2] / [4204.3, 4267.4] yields 0.5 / 18.3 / 16.6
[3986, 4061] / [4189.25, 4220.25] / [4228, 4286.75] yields -0.5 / 18.3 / 16.5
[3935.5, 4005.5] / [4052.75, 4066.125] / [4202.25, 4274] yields -1.3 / 16.5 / 16.5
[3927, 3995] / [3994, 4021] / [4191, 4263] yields -3.7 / 16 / 16.7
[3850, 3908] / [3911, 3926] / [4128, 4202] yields -0.7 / 17.2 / 17.4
